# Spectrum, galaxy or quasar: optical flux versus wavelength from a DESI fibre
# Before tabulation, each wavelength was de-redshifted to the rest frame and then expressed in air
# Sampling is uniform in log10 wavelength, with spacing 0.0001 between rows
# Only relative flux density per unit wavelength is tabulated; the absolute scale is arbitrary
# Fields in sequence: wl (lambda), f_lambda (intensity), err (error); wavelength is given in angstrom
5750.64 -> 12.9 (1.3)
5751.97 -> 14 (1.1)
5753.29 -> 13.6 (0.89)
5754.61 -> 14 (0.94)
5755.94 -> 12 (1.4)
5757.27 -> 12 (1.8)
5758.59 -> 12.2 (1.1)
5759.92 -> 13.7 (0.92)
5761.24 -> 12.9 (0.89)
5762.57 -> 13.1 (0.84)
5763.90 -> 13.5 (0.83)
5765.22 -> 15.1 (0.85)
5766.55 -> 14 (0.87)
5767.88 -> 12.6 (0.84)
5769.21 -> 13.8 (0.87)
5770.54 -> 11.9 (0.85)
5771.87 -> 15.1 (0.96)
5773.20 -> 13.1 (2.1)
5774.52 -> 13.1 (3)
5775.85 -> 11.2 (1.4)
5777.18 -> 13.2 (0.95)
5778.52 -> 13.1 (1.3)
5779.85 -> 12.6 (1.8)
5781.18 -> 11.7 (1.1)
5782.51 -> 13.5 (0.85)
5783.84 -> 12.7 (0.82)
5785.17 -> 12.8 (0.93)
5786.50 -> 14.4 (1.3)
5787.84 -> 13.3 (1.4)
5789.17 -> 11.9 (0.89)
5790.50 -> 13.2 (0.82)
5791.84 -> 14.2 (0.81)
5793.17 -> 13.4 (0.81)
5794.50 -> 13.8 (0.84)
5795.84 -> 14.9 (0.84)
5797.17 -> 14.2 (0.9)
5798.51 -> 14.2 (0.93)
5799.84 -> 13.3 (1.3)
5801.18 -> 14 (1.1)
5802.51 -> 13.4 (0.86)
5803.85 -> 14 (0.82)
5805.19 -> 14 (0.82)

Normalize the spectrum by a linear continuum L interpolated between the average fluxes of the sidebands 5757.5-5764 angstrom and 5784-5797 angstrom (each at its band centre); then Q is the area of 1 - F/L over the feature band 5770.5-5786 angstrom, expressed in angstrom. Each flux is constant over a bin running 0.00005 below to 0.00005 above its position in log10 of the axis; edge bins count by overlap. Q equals 0.5 angstrom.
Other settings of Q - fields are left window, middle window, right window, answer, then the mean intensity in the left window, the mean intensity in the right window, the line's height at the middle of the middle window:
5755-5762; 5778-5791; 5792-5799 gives 0.7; 12.6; 14.1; 13.7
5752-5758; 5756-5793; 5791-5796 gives 1.1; 13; 14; 13.5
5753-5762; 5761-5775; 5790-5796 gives -0.4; 12.9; 13.8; 13.2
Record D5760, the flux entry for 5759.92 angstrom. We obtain 13.7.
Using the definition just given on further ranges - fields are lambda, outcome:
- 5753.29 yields 13.6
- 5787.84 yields 13.3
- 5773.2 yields 13.1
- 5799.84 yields 13.3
